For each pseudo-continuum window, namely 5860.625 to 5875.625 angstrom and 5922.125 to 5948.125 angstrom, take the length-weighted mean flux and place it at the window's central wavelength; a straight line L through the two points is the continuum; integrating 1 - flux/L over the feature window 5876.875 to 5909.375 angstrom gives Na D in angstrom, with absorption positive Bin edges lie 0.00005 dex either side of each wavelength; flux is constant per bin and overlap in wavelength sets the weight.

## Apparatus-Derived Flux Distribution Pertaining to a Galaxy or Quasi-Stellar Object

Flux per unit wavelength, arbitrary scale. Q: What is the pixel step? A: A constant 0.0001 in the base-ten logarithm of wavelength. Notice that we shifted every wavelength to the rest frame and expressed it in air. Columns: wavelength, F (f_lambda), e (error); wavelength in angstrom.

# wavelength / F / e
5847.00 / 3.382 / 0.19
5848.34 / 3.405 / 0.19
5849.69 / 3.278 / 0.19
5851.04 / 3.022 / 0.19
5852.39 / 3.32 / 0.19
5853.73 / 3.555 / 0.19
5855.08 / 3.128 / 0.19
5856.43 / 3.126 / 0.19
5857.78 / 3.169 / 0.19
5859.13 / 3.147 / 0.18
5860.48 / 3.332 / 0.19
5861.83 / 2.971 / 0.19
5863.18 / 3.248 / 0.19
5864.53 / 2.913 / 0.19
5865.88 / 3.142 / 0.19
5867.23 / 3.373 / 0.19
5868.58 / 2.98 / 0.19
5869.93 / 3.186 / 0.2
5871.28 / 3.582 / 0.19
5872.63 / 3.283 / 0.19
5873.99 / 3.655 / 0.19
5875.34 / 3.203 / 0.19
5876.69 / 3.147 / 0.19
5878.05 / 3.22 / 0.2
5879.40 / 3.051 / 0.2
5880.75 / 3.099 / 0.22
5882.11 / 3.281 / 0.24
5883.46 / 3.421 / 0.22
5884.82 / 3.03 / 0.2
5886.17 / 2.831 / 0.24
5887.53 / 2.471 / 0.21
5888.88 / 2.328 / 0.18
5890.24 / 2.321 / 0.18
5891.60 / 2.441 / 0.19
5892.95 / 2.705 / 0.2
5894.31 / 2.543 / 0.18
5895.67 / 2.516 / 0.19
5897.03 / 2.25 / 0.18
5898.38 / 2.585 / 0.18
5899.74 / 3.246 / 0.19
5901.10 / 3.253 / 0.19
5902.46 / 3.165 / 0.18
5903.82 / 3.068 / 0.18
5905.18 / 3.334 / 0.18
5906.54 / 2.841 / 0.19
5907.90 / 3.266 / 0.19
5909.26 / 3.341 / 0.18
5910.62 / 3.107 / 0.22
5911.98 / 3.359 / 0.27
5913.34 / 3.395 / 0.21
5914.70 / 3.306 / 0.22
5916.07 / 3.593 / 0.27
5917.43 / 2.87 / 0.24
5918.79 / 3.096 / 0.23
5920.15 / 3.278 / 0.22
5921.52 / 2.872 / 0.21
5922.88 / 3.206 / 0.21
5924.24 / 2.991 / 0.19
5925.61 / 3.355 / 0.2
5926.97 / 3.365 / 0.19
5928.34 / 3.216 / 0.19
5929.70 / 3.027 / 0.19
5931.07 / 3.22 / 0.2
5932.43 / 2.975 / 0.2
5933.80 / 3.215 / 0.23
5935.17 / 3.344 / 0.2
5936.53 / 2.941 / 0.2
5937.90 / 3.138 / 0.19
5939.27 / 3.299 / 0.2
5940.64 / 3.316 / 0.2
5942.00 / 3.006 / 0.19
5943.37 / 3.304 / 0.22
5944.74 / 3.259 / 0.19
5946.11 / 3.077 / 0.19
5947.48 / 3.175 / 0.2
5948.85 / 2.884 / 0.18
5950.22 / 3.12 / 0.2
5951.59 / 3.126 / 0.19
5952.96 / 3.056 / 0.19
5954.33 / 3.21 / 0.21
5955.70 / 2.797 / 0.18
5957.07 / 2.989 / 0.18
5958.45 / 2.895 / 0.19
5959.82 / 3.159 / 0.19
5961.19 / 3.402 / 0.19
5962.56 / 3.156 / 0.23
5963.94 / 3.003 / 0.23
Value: 3.2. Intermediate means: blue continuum 3.24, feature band 2.9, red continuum 3.18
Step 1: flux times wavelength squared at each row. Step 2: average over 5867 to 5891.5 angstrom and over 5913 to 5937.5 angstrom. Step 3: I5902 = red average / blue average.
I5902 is 1.05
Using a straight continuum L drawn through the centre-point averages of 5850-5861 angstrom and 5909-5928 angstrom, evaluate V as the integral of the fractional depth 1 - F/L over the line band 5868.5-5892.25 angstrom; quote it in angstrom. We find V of 1.4 angstrom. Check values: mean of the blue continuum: 3.22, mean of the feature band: 3.03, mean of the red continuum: 3.22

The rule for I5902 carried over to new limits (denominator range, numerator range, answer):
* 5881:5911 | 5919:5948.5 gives 1.11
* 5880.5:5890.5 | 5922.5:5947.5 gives 1.13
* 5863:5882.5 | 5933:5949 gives 1.01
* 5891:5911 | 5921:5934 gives 1.09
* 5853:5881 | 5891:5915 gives 0.94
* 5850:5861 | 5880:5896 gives 0.86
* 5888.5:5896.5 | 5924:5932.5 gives 1.30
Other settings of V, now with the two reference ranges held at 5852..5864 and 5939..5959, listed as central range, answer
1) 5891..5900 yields 1.66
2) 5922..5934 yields -0.16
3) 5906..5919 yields -0.33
